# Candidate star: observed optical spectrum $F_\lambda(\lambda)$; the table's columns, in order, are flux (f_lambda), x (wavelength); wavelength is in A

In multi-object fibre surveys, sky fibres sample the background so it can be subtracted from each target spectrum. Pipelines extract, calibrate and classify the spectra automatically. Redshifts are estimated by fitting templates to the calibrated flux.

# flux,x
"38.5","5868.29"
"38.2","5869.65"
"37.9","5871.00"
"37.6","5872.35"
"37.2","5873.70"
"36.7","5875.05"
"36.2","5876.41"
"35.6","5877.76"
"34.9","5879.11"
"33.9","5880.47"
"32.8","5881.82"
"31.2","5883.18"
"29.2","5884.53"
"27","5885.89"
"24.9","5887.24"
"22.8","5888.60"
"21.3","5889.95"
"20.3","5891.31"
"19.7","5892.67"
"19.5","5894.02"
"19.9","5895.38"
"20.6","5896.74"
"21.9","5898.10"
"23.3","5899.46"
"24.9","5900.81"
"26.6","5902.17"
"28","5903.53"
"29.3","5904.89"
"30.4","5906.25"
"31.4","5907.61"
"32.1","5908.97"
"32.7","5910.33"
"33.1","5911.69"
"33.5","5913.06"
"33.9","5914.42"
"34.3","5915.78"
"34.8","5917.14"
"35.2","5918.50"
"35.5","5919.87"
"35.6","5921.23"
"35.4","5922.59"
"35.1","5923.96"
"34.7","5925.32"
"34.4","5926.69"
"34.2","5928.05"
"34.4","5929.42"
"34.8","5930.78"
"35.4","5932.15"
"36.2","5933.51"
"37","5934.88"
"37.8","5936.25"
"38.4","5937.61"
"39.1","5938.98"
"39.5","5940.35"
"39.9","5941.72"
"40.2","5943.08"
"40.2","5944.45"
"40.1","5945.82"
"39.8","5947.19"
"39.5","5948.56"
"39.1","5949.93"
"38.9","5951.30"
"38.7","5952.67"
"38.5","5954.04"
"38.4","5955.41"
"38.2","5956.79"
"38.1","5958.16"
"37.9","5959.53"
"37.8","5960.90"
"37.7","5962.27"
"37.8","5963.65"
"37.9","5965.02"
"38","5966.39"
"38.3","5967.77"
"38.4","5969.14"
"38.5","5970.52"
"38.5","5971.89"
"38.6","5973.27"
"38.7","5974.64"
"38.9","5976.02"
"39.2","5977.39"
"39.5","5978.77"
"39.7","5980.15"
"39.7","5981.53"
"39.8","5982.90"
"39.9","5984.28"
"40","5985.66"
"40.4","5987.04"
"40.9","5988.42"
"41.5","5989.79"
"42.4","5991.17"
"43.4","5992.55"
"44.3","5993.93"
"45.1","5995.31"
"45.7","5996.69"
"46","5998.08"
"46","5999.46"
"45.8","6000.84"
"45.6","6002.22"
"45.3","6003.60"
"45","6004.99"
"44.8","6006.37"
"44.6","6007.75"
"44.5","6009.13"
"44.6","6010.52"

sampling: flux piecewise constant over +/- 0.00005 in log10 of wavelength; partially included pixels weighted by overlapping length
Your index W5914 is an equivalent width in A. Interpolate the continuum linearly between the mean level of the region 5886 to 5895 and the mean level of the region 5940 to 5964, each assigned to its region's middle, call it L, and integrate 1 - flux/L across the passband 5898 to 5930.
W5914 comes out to -4.2 A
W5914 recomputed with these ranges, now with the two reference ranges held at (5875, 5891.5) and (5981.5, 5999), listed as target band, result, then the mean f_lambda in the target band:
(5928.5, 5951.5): -1.09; 38.2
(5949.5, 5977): 0.58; 38.4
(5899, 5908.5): 1.27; 27.9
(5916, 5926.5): -0.27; 35.1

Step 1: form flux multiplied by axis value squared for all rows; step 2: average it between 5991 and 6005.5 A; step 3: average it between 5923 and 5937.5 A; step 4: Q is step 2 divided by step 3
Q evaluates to 1.3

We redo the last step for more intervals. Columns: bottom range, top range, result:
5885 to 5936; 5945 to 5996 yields 1.35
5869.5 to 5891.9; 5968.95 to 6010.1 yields 1.39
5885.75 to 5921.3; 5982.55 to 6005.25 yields 1.61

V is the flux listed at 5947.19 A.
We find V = 39.8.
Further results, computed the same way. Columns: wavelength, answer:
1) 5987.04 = 40.4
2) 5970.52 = 38.5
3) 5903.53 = 28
